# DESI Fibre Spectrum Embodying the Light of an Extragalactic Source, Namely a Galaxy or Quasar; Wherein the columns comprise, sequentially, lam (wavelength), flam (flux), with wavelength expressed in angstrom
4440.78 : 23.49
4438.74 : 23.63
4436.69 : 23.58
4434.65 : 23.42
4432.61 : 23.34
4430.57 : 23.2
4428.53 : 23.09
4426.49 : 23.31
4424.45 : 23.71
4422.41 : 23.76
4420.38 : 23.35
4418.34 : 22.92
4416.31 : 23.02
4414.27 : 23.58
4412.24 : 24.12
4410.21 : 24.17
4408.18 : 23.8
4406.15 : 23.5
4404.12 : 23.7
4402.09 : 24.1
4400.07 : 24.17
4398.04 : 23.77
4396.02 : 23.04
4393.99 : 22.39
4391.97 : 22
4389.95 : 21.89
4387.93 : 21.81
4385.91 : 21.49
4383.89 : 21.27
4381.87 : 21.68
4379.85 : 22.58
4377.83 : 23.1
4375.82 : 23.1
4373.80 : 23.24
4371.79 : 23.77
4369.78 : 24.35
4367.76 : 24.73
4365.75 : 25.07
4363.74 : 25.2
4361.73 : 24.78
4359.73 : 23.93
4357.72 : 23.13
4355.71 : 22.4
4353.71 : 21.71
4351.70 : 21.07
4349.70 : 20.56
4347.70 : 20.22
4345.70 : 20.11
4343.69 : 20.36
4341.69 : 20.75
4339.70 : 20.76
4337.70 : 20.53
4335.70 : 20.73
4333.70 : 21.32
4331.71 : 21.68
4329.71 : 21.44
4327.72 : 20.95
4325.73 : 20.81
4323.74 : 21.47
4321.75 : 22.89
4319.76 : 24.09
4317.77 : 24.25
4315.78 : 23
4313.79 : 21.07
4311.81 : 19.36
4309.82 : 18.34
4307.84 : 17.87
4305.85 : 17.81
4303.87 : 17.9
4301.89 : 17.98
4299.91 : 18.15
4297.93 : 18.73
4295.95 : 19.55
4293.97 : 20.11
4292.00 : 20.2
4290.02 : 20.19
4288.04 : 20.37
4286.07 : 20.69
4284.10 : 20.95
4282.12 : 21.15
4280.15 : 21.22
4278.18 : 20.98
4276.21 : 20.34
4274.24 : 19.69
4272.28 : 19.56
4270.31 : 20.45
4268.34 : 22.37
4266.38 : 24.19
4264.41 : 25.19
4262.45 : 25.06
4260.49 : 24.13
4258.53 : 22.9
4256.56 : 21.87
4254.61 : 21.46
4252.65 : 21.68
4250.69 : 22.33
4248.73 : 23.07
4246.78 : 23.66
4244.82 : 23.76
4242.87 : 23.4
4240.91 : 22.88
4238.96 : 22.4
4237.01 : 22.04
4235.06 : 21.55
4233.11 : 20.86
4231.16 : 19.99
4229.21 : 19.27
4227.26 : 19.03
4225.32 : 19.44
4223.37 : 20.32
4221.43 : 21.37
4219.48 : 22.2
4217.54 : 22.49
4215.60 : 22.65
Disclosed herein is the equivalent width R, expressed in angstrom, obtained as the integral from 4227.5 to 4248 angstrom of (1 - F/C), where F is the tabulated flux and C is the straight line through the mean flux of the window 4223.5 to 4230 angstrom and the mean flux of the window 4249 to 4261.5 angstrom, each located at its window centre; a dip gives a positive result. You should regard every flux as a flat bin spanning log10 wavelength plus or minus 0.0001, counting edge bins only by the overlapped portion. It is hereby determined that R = -1.3 angstrom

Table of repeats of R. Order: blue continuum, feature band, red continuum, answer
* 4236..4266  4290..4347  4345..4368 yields 6.0 angstrom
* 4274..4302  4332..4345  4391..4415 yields 0.5 angstrom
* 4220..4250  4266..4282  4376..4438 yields 0.7 angstrom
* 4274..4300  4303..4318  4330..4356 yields 0.6 angstrom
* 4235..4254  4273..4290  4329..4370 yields 1.4 angstrom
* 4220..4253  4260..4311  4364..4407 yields 3.7 angstrom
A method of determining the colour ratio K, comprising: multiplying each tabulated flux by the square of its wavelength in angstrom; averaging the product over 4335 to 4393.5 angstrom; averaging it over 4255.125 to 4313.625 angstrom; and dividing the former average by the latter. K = 1.12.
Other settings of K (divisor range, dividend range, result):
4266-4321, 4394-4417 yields 1.23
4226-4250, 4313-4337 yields 1.05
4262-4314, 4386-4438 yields 1.22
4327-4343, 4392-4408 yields 1.15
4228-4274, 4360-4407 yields 1.11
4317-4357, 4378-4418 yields 1.10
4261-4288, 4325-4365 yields 1.03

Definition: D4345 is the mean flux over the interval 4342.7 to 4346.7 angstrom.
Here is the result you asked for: 20.2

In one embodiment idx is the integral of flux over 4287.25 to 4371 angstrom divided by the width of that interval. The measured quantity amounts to 21.2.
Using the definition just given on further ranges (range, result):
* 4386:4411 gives 23.1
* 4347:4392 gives 22.8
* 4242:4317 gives 21.1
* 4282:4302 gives 19.8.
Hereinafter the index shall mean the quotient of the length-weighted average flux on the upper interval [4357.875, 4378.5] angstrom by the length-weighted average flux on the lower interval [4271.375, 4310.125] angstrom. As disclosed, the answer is 1.23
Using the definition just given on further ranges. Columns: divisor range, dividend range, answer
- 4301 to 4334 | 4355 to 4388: 1.13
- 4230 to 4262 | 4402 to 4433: 1.05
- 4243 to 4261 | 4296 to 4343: 0.90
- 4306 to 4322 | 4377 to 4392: 1.04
